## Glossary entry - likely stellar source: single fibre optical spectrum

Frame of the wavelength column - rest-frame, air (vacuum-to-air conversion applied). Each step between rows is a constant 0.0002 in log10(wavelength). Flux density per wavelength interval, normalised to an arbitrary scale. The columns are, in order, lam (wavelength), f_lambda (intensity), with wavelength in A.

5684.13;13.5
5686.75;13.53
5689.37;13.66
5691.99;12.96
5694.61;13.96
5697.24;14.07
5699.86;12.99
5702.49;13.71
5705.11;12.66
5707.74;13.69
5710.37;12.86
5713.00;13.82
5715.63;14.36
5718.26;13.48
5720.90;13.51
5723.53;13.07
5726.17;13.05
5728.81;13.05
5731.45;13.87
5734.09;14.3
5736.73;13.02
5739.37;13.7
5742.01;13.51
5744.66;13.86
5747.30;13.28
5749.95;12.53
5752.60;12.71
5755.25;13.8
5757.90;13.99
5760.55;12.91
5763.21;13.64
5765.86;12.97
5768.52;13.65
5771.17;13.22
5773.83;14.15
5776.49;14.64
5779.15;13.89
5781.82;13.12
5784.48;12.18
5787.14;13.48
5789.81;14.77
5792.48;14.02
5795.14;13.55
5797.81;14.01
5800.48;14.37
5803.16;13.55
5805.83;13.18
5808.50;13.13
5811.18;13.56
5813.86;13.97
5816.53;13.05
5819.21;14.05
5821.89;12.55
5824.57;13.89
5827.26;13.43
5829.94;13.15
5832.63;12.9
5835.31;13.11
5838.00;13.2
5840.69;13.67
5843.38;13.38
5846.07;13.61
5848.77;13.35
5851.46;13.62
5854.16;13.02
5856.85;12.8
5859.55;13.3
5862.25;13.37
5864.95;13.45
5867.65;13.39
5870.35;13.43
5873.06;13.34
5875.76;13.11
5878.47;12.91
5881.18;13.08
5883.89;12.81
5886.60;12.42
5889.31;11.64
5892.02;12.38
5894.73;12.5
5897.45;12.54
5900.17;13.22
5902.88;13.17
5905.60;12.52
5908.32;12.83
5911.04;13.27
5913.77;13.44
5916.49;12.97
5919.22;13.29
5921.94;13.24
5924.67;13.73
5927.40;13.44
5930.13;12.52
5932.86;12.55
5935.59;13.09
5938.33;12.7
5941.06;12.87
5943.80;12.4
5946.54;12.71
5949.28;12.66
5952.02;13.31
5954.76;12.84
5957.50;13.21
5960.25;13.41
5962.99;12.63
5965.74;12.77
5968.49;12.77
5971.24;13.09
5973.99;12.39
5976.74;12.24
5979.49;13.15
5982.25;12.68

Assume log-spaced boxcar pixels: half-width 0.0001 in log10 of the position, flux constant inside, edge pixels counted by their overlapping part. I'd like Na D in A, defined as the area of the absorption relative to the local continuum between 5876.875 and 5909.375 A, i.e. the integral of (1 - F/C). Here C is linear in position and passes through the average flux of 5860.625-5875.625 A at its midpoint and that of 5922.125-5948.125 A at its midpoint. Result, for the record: 1.3 A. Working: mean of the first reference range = 13.4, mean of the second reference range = 12.9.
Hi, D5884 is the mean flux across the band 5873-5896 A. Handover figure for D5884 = 12.7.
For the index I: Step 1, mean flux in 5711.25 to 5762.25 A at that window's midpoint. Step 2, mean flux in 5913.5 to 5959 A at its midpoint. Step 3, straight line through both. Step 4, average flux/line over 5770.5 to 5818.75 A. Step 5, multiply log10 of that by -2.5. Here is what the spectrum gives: -0.03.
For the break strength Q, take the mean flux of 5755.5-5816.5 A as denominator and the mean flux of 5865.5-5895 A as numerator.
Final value 0.9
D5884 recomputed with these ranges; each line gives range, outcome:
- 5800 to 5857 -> 13.4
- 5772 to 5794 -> 13.8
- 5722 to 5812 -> 13.5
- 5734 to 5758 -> 13.4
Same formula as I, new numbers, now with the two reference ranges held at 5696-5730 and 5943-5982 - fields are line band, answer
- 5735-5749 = -0.01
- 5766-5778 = -0.04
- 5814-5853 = -0.02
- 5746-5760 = 0.01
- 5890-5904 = 0.02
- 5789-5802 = -0.07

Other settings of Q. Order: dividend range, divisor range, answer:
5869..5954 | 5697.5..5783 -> 0.96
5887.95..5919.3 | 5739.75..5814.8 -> 0.94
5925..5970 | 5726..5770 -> 0.96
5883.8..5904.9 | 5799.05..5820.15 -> 0.92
